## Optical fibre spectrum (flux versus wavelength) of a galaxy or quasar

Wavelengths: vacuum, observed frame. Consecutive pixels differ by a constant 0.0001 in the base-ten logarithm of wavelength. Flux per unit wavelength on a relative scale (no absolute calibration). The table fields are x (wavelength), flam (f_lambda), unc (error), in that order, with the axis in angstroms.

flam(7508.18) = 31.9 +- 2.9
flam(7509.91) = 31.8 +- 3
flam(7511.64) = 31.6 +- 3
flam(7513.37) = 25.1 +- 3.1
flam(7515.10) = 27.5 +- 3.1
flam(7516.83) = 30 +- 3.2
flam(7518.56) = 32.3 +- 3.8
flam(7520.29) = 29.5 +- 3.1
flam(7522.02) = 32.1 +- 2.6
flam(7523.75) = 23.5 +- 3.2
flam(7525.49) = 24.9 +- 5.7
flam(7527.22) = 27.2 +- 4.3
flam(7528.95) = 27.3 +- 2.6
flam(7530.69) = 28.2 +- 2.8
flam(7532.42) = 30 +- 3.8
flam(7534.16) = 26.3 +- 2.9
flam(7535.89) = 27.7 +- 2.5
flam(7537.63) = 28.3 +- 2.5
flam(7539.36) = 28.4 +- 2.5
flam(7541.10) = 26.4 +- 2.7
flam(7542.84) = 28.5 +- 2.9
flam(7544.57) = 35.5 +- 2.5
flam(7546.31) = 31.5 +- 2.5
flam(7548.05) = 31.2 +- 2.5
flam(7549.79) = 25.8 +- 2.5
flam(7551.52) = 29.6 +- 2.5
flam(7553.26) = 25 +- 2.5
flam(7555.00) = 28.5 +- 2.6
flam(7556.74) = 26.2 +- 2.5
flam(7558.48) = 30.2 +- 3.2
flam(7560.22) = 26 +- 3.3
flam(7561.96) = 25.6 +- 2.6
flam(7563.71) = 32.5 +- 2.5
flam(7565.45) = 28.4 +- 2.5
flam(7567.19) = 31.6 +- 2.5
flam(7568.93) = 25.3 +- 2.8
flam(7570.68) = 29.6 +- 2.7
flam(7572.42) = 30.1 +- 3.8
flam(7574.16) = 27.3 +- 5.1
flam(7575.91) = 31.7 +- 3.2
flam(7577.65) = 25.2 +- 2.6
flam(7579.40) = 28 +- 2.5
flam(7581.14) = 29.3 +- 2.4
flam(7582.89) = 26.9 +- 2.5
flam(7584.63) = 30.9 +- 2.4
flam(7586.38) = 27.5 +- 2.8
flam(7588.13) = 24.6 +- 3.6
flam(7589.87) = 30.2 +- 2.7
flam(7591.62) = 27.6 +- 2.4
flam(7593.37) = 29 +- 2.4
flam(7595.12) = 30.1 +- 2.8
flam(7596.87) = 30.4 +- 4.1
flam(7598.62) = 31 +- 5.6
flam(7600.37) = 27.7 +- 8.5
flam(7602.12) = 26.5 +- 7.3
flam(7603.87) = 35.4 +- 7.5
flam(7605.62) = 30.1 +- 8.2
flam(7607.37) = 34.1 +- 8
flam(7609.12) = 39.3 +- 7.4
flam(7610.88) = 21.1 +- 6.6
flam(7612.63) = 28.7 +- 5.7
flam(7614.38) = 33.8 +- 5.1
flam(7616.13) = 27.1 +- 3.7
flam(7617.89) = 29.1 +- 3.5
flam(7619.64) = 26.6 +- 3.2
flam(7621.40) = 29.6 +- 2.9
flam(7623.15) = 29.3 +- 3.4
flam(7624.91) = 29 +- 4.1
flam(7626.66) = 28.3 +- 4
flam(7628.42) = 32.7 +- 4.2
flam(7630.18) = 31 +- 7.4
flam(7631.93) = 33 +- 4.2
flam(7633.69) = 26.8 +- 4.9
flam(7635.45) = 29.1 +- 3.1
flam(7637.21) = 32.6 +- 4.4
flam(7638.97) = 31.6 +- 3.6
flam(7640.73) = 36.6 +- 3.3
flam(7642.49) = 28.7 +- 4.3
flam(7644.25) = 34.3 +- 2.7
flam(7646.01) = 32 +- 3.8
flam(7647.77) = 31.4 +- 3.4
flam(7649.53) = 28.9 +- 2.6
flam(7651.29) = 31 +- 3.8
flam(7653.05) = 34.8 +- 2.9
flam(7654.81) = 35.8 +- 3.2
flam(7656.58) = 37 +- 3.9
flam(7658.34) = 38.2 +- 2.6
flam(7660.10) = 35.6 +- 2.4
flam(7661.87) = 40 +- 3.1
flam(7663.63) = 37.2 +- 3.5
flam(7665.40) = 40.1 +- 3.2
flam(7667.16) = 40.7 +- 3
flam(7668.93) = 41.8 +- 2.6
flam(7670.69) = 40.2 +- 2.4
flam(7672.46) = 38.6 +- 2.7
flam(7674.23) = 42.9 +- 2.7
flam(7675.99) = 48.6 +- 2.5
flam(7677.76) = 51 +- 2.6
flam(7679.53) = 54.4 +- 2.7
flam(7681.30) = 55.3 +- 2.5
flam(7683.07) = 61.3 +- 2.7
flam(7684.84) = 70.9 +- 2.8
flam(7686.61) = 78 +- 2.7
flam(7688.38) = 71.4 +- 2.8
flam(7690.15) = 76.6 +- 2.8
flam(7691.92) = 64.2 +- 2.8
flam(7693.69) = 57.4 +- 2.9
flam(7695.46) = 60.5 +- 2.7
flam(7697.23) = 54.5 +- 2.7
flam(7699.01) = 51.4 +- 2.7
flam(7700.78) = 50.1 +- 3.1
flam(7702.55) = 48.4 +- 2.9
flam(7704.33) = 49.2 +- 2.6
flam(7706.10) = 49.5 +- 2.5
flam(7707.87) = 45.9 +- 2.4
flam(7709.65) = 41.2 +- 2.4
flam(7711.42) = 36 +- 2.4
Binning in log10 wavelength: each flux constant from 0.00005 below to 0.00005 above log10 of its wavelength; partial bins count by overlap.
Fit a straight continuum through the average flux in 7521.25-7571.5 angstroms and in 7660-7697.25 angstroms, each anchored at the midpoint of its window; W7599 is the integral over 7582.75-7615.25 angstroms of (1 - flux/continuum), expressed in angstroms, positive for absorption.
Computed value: 7.1 angstroms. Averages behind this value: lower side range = 28.3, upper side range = 53.1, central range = 29.8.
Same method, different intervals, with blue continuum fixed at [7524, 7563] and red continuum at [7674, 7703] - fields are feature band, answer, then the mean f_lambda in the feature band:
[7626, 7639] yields 4.55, 30.6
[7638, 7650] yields 4.25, 32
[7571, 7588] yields 3.48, 28.4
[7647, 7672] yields 7.71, 36.7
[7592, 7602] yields 2.58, 29.3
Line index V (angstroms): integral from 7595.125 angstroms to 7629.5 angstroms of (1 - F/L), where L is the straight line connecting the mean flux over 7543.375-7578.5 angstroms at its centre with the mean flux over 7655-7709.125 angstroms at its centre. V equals 7.3 angstroms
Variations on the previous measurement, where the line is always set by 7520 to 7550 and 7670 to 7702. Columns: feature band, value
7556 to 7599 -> 9.2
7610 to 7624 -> 5.0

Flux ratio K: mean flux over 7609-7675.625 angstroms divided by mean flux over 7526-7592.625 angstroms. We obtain 1.2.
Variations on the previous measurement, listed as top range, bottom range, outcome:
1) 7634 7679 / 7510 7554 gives 1.29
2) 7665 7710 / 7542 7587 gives 1.86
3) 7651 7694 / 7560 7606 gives 1.70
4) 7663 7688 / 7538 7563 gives 1.78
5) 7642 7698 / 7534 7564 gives 1.64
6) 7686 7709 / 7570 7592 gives 2.04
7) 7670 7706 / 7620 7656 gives 1.79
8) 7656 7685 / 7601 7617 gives 1.47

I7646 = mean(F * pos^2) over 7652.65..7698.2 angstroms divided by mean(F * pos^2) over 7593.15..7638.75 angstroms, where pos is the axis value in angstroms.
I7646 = 1.70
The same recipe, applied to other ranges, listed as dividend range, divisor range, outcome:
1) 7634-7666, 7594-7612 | 1.13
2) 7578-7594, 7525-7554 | 1.00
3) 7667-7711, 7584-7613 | 1.86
